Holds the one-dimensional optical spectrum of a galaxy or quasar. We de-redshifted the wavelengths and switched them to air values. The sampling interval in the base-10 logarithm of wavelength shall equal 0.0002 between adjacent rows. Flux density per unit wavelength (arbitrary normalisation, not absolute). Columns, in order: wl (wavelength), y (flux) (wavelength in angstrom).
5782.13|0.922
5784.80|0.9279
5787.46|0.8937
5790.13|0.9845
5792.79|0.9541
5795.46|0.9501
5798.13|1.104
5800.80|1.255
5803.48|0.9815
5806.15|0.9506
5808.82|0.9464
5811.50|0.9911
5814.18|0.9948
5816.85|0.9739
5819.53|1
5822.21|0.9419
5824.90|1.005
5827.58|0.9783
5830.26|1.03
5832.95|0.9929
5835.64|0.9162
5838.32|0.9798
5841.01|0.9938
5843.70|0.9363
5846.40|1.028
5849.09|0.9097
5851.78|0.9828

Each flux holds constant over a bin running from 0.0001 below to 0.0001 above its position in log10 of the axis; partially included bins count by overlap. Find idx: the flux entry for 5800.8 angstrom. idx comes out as 1.255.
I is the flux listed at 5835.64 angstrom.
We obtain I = 0.9162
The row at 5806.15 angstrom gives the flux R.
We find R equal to 0.9506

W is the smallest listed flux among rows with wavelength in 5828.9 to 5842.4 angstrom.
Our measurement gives 0.9162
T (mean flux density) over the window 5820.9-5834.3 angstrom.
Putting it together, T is 0.989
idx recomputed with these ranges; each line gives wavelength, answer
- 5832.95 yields 0.9929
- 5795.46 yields 0.9501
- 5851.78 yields 0.9828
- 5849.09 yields 0.9097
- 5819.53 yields 1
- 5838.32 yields 0.9798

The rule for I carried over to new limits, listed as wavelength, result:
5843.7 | 0.9363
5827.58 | 0.9783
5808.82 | 0.9464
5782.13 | 0.922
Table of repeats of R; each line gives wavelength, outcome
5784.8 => 0.9279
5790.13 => 0.9845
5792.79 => 0.9541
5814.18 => 0.9948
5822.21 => 0.9419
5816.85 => 0.9739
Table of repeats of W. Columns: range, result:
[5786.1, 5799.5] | 0.8937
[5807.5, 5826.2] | 0.9419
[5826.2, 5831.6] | 0.9783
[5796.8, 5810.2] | 0.9464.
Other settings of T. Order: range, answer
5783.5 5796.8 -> 0.943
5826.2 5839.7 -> 0.98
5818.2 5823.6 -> 0.97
